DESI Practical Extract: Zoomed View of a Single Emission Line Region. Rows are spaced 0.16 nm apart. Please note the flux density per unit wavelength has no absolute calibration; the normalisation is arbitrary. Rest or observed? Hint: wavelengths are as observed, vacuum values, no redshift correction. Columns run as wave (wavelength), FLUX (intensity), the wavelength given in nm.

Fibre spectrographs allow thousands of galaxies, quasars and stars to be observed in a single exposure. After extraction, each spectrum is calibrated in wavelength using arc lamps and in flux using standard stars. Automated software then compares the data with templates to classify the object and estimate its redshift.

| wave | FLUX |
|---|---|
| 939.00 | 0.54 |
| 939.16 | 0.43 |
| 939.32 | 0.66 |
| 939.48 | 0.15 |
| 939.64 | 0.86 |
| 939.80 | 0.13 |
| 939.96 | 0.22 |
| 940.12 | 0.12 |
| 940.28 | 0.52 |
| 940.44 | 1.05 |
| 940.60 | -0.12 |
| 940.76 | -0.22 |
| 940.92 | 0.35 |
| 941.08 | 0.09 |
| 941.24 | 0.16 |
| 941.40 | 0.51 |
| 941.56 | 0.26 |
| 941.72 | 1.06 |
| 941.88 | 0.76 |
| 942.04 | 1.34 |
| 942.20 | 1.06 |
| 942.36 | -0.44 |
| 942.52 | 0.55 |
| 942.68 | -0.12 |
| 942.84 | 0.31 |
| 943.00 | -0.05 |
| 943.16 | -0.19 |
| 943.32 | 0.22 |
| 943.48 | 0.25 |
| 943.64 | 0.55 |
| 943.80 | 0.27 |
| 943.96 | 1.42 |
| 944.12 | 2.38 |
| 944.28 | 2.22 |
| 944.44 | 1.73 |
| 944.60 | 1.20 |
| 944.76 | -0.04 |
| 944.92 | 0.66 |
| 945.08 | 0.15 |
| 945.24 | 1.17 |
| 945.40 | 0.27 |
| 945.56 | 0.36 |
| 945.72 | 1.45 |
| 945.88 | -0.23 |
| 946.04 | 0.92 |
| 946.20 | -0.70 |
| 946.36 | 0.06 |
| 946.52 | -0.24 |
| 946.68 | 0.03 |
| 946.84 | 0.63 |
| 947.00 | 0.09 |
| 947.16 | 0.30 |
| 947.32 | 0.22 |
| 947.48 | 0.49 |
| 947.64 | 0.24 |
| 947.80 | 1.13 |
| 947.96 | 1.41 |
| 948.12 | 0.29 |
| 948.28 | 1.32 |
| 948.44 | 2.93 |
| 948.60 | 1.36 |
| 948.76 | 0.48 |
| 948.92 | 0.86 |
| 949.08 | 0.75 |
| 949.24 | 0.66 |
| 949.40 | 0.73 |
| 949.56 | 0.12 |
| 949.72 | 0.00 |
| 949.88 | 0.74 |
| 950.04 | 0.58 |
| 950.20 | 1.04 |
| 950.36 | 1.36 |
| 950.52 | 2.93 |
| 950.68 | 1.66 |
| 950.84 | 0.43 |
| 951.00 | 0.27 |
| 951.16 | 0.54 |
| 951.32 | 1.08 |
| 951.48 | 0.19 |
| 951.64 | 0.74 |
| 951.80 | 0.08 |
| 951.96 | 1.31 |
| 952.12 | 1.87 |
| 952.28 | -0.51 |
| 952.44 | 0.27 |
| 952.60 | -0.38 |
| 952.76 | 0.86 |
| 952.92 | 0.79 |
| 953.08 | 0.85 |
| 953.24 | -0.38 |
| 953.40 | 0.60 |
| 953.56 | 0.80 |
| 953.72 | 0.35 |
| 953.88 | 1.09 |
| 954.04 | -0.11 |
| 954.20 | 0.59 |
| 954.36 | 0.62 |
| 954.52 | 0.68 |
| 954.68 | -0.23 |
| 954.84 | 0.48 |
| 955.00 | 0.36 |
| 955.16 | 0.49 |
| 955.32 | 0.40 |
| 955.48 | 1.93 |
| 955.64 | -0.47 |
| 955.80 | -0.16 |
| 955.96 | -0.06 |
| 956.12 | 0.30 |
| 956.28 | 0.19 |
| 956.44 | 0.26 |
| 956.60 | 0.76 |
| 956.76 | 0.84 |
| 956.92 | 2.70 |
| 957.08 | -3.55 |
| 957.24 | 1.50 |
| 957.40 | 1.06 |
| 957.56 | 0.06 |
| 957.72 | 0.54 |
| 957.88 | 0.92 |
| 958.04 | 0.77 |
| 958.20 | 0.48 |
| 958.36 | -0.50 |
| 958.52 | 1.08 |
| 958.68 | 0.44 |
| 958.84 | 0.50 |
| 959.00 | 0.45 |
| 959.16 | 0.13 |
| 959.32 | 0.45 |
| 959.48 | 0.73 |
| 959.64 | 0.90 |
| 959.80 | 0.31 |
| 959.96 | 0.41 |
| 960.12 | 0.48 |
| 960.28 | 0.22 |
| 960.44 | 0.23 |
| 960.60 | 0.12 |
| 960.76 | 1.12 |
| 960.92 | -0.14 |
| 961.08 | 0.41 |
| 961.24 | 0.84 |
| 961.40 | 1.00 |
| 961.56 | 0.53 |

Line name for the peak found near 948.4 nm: H-gamma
